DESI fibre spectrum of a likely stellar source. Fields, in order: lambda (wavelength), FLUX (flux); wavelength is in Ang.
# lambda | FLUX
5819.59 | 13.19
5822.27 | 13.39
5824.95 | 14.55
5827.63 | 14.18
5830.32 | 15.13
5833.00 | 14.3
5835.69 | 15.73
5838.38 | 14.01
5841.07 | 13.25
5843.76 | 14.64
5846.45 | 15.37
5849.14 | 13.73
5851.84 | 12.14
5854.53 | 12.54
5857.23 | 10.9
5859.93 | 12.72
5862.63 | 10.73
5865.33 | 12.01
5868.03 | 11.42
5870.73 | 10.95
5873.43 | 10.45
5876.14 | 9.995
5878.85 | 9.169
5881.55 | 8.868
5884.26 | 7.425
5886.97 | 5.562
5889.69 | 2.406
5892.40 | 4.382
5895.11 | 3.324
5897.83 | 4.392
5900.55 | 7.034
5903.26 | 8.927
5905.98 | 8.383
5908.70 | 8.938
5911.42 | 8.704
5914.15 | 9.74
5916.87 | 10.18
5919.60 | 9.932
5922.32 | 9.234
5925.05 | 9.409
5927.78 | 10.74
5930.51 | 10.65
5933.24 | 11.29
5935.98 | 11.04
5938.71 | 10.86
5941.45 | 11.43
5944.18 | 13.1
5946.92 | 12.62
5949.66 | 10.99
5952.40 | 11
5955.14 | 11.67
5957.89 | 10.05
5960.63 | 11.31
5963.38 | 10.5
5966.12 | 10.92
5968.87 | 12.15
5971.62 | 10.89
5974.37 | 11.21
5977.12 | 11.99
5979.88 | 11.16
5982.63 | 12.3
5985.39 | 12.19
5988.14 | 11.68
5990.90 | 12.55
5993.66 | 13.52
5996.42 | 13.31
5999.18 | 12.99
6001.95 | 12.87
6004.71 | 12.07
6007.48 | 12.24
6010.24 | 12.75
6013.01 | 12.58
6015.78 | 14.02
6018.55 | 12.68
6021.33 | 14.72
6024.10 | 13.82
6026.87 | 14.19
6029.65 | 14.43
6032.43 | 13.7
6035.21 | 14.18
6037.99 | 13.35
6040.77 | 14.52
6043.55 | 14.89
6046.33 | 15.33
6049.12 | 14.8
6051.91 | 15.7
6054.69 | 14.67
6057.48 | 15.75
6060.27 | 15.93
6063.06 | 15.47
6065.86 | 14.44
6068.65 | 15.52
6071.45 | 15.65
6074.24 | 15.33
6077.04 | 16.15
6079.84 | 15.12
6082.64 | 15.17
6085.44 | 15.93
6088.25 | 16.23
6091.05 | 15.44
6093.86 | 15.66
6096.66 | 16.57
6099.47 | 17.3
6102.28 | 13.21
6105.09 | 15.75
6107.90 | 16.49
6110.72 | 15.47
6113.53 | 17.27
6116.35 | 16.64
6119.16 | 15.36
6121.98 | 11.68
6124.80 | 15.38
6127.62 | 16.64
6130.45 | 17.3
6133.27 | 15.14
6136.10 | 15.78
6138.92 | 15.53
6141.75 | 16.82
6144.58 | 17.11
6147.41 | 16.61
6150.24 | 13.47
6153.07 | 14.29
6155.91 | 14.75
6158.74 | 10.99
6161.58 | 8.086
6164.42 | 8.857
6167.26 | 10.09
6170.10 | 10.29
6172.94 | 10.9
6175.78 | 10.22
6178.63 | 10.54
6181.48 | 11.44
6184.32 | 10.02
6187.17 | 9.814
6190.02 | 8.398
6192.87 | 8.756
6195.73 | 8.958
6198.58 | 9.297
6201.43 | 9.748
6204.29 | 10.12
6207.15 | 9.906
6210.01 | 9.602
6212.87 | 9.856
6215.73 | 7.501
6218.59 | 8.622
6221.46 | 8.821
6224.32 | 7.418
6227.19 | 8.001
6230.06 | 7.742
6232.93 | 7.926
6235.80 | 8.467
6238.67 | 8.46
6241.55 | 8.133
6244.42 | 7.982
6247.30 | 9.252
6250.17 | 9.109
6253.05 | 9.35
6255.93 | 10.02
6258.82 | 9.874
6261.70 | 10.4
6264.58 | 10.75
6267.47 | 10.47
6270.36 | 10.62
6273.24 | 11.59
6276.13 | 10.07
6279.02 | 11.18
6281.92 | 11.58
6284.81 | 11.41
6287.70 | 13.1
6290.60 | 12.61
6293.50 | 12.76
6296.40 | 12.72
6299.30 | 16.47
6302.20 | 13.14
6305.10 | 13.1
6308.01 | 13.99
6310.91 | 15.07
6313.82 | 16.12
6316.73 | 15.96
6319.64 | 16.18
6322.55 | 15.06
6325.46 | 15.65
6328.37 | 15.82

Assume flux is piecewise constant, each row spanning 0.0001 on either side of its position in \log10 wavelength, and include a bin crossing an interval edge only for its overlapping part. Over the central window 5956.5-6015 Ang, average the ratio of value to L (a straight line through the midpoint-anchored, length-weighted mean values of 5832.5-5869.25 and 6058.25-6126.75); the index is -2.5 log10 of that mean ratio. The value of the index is 0.20 mag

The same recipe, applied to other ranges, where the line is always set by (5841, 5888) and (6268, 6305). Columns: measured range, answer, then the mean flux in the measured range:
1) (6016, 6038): -0.20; 13.9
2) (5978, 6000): -0.08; 12.4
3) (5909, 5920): 0.19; 9.54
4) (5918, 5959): 0.04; 10.9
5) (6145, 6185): 0.03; 11.6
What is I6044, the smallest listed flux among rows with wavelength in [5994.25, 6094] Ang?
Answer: 12.07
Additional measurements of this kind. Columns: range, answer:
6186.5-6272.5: 7.418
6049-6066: 14.44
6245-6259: 9.109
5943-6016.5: 10.05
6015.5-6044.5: 12.68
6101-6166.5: 8.086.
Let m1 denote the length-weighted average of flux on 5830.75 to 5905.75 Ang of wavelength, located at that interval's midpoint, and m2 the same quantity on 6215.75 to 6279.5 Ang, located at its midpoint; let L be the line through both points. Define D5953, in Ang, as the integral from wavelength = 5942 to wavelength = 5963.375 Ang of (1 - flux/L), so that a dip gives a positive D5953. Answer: -3.1 Ang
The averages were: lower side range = 10.3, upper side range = 9.22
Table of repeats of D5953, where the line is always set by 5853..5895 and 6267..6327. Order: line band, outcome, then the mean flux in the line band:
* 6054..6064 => -4.14 Ang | 15.5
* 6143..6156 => -3.78 Ang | 15.3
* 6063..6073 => -3.78 Ang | 15.2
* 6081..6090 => -3.61 Ang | 15.7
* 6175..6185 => 1.28 Ang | 10.6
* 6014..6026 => -3.63 Ang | 13.8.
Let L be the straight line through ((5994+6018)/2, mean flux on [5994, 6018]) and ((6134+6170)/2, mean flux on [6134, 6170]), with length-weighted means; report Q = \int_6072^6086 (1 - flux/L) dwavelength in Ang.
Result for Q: -2.5 Ang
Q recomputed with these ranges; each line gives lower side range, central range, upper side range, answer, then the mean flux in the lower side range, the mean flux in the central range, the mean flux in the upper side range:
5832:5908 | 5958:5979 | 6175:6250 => -3.0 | 10.1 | 11.2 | 9.03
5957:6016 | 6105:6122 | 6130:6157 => -1.0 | 12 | 15.8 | 15.6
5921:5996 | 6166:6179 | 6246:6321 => 1.7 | 11.4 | 10.4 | 12.2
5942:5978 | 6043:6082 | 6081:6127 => -2.6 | 11.4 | 15.3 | 15.6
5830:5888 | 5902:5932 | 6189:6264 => 4.8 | 11.8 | 9.54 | 8.94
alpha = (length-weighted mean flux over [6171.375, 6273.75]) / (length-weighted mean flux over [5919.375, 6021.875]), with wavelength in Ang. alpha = 0.8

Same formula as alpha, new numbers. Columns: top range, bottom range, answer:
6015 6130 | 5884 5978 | 1.59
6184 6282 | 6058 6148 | 0.59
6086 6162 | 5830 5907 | 1.49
